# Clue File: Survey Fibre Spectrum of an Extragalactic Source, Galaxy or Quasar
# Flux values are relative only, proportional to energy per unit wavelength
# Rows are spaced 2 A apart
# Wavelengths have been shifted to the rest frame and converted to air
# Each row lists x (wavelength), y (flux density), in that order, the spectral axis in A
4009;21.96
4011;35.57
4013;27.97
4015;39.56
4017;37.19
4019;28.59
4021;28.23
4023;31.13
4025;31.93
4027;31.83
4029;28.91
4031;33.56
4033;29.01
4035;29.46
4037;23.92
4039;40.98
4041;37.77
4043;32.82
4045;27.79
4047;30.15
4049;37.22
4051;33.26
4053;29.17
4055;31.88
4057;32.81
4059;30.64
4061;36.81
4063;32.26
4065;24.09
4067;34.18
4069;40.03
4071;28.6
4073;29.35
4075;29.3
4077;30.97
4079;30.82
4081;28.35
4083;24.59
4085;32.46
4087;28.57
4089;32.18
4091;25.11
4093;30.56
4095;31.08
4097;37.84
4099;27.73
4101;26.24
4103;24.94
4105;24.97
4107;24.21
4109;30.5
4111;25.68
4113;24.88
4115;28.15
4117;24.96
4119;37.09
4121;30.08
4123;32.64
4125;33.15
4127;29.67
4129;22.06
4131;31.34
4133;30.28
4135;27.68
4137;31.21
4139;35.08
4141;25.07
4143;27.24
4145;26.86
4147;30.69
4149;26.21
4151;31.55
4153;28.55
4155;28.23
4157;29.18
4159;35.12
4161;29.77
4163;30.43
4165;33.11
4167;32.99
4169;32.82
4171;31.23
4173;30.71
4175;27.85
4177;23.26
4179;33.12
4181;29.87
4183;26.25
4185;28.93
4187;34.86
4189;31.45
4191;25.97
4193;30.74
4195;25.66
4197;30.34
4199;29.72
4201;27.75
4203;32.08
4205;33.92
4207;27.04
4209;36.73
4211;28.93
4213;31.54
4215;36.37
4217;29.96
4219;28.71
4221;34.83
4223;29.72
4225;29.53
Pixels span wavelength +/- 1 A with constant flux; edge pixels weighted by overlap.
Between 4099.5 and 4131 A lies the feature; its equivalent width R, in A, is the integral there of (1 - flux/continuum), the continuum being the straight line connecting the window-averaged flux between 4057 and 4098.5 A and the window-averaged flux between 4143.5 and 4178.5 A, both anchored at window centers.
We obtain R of 2.5 A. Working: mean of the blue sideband 30.9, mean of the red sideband 29.9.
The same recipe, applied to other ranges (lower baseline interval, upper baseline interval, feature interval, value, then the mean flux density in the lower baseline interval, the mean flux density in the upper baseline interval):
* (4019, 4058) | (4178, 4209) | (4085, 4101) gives 0.4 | 31.6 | 30.1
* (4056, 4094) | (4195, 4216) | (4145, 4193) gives 1.5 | 30.6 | 31.2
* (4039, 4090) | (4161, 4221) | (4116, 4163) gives 1.8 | 31.6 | 30.5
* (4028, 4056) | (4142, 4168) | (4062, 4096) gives 1.2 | 31.8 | 30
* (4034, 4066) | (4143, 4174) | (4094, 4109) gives 1.4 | 31.9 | 30.4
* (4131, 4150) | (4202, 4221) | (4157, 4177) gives -0.6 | 29.1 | 31.9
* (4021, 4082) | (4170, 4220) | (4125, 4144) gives 1.0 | 31.6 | 30.1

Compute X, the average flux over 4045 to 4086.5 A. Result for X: 31.2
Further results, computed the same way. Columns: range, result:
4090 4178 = 29.3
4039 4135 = 30.3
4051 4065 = 31.7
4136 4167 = 30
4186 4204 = 29.8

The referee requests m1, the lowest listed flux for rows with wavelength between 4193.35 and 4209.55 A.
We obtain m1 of 25.66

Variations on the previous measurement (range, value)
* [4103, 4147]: 22.06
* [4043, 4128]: 24.09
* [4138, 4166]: 25.07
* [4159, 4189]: 23.26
